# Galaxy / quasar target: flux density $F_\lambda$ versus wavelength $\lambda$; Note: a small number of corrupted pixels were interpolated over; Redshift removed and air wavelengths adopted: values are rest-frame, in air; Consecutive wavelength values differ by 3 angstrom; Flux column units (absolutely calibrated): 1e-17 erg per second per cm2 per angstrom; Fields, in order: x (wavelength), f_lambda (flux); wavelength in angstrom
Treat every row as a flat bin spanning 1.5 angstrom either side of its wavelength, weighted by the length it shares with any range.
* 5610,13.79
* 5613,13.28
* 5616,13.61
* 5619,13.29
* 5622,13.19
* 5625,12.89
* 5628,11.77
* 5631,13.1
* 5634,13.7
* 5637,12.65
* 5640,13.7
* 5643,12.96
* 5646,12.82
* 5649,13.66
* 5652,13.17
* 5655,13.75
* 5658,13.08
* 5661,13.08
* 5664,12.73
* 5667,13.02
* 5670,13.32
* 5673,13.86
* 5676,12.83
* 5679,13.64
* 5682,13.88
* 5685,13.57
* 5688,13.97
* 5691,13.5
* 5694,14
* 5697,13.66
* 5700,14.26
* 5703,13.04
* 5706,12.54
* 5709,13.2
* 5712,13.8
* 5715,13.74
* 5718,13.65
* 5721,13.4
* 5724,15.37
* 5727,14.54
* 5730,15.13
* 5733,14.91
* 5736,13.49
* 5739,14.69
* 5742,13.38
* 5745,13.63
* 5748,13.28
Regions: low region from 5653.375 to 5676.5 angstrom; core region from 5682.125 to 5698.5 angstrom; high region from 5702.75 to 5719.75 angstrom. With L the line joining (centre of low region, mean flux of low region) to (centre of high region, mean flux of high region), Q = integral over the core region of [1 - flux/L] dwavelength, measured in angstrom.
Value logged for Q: -0.6 angstrom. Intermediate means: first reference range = 13.2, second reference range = 13.4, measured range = 13.8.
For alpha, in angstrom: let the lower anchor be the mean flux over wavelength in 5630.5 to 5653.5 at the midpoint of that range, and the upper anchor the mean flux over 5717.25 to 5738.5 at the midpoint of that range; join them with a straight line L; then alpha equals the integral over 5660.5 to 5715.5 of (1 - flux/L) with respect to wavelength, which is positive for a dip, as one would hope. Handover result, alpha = 1.6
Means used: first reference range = 13.2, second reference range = 14.4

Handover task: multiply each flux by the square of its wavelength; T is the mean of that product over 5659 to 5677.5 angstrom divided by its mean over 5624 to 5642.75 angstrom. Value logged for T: 1.03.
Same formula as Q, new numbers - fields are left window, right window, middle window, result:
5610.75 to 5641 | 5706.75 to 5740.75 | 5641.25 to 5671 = 0.61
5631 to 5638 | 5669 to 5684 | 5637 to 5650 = 0.07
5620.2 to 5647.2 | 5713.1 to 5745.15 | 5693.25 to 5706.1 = 0.23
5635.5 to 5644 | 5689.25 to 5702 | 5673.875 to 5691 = 0.10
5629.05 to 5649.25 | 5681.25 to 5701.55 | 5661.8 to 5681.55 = 0.46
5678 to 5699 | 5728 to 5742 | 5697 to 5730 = 0.73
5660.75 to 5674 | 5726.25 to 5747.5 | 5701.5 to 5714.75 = 0.56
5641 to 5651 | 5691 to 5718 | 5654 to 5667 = 0.14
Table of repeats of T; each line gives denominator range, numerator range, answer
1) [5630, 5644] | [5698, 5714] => 1.04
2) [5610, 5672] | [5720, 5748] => 1.12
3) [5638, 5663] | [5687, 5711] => 1.04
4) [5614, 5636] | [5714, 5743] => 1.13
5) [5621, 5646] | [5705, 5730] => 1.10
